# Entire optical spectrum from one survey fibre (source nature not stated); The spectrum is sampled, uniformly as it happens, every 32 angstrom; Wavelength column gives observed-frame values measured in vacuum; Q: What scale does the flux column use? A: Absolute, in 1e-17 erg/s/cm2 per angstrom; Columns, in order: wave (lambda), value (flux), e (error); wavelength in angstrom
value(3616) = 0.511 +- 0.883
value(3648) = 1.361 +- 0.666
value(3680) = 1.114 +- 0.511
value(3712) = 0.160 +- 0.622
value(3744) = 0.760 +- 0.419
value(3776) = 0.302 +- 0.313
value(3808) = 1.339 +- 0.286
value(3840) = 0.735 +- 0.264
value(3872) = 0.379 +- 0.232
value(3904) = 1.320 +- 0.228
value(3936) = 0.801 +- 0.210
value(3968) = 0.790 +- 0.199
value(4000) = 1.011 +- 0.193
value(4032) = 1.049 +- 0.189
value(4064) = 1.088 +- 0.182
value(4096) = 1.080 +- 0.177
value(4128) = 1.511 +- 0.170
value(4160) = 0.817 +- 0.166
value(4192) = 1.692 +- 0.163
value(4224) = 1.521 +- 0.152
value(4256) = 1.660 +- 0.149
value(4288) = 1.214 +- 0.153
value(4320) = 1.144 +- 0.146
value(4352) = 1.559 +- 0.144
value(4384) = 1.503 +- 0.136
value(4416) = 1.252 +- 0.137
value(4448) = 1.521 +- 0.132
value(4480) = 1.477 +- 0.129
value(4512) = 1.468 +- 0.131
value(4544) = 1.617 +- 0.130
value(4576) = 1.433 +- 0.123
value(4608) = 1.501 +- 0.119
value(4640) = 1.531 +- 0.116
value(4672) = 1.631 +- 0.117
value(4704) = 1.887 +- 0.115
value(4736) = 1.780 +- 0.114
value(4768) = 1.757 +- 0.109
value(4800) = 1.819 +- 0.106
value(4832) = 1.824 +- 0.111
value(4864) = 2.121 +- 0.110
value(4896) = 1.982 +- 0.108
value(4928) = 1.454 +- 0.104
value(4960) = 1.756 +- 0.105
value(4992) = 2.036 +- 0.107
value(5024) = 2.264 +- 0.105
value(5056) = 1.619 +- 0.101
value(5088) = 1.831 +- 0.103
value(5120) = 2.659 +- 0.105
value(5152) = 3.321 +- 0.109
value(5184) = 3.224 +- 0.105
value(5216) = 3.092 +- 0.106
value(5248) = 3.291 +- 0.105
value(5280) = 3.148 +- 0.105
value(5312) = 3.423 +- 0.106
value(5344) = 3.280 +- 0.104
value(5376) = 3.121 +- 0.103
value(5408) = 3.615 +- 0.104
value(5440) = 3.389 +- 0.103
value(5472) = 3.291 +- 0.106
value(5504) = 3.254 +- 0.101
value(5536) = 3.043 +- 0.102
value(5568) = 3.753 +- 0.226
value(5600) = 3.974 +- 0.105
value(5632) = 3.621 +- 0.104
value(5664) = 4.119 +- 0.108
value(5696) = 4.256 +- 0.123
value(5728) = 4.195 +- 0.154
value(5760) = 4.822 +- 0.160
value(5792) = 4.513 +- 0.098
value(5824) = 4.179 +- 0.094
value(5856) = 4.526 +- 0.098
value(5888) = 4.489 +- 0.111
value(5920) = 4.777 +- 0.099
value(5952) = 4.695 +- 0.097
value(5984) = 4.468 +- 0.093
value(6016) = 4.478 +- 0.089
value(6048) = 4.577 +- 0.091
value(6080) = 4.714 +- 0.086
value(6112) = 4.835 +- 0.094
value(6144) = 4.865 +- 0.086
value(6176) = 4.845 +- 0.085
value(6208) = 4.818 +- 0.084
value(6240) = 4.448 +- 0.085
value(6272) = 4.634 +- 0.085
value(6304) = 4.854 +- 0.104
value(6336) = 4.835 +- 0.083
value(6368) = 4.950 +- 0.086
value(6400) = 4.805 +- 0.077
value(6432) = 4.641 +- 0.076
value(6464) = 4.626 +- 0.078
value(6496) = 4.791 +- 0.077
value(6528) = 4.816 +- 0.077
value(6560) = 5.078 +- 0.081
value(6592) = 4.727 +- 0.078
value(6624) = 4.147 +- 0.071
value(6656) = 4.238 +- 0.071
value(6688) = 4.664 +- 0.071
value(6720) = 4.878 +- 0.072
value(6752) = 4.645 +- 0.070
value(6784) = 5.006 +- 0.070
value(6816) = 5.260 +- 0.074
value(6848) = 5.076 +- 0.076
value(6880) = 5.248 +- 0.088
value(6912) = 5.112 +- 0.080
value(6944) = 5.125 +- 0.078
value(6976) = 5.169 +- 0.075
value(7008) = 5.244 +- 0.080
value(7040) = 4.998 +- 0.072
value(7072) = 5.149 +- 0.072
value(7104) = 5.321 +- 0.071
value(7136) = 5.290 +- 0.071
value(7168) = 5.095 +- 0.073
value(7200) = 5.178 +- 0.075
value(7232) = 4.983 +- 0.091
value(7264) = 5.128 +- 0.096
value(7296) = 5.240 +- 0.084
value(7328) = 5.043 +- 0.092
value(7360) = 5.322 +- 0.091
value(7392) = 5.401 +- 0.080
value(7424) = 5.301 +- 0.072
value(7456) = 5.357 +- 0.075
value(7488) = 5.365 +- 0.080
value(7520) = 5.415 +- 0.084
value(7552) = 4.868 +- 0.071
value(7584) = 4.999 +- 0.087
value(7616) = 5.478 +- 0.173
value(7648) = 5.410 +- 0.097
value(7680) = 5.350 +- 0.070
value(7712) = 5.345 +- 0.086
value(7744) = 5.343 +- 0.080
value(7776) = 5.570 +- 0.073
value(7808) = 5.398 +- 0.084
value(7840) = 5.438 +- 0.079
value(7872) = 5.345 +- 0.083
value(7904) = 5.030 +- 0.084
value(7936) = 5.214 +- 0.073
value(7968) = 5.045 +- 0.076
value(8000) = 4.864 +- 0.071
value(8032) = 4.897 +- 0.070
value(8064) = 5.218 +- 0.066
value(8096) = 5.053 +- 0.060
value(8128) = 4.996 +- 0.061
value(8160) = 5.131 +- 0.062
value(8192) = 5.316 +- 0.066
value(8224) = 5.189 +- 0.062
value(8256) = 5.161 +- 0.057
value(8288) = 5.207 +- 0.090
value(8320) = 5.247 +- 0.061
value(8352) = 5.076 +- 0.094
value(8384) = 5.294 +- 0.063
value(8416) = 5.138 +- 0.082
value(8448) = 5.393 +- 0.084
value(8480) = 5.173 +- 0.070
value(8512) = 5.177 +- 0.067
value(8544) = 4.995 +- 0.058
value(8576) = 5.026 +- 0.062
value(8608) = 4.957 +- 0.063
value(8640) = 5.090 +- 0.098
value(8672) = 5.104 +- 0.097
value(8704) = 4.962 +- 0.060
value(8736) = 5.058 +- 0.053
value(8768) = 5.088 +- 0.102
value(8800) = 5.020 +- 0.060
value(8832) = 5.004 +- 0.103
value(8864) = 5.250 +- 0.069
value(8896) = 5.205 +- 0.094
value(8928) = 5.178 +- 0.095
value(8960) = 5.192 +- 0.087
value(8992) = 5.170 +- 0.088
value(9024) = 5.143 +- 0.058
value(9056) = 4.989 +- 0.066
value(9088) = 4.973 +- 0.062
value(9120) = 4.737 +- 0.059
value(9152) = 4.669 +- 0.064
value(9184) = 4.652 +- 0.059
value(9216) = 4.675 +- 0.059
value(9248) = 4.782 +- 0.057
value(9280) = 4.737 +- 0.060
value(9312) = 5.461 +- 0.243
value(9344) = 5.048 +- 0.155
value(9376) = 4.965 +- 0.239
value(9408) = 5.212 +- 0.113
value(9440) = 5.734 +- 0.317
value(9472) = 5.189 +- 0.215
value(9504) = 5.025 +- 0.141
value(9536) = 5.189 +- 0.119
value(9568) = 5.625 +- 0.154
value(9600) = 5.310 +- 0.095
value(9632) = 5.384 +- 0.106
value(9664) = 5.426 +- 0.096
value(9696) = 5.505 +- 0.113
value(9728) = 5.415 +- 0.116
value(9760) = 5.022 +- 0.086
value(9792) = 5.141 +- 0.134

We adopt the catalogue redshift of 0.28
